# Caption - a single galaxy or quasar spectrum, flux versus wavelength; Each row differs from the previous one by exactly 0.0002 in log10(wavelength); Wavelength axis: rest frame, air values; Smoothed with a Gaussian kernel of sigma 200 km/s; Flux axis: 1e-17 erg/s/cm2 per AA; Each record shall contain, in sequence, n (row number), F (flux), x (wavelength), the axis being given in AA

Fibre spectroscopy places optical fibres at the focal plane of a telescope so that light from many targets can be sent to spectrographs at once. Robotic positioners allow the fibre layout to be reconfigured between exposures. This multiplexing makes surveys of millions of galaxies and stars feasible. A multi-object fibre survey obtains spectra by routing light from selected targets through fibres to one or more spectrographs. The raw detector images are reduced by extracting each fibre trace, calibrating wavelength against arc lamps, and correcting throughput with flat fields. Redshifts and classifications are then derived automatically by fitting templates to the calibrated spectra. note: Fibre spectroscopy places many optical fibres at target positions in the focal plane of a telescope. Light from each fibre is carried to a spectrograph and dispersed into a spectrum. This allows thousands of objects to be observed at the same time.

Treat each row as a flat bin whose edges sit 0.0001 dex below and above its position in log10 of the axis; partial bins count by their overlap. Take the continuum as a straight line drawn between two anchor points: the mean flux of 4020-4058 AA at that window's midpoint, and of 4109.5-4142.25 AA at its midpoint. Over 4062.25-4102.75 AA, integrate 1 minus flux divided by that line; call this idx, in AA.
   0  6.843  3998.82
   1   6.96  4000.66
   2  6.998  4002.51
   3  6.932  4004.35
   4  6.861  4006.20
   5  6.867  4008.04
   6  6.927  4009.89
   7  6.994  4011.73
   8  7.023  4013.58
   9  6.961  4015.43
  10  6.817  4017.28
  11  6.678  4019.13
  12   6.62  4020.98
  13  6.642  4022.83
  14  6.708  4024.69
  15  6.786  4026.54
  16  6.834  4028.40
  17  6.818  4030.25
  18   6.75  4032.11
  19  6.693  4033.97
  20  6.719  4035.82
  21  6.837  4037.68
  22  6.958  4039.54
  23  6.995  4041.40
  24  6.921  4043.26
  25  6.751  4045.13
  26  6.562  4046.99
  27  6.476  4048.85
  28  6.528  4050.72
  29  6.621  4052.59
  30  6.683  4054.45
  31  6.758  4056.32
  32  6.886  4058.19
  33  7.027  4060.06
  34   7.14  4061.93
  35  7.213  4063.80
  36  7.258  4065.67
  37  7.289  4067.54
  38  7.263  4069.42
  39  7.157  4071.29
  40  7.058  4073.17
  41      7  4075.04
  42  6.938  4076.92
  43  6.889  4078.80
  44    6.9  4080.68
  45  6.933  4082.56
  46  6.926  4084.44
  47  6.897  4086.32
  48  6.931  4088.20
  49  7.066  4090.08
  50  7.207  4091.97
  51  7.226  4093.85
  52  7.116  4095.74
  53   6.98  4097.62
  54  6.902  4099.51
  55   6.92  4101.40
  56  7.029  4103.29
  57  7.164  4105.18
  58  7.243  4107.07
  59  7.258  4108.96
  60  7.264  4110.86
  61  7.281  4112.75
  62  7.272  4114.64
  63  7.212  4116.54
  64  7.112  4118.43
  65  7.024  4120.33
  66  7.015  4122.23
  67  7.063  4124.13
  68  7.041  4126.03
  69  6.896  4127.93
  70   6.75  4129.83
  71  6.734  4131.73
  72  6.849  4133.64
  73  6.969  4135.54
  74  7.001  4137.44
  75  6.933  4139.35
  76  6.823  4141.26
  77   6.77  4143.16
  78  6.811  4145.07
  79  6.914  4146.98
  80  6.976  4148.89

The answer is -1.0 AA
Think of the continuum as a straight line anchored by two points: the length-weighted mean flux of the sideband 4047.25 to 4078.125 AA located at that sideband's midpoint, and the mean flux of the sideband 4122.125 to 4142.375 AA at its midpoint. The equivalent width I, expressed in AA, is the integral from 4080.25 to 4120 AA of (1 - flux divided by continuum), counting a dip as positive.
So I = -0.9 AA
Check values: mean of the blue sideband 6.95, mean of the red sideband 6.91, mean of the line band 7.09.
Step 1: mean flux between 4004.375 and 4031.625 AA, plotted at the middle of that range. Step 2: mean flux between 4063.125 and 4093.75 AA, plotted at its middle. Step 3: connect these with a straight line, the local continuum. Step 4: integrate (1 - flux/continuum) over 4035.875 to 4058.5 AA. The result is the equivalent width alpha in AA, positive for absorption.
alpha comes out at 0.6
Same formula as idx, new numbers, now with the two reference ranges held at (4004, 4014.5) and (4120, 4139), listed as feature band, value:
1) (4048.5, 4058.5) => 0.40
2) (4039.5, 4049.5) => 0.24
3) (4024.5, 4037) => 0.31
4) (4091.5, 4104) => -0.21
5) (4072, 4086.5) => -0.03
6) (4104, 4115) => -0.49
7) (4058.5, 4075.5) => -0.53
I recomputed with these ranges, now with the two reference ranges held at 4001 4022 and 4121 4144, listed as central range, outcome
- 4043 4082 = -0.2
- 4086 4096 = -0.3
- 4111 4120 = -0.4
